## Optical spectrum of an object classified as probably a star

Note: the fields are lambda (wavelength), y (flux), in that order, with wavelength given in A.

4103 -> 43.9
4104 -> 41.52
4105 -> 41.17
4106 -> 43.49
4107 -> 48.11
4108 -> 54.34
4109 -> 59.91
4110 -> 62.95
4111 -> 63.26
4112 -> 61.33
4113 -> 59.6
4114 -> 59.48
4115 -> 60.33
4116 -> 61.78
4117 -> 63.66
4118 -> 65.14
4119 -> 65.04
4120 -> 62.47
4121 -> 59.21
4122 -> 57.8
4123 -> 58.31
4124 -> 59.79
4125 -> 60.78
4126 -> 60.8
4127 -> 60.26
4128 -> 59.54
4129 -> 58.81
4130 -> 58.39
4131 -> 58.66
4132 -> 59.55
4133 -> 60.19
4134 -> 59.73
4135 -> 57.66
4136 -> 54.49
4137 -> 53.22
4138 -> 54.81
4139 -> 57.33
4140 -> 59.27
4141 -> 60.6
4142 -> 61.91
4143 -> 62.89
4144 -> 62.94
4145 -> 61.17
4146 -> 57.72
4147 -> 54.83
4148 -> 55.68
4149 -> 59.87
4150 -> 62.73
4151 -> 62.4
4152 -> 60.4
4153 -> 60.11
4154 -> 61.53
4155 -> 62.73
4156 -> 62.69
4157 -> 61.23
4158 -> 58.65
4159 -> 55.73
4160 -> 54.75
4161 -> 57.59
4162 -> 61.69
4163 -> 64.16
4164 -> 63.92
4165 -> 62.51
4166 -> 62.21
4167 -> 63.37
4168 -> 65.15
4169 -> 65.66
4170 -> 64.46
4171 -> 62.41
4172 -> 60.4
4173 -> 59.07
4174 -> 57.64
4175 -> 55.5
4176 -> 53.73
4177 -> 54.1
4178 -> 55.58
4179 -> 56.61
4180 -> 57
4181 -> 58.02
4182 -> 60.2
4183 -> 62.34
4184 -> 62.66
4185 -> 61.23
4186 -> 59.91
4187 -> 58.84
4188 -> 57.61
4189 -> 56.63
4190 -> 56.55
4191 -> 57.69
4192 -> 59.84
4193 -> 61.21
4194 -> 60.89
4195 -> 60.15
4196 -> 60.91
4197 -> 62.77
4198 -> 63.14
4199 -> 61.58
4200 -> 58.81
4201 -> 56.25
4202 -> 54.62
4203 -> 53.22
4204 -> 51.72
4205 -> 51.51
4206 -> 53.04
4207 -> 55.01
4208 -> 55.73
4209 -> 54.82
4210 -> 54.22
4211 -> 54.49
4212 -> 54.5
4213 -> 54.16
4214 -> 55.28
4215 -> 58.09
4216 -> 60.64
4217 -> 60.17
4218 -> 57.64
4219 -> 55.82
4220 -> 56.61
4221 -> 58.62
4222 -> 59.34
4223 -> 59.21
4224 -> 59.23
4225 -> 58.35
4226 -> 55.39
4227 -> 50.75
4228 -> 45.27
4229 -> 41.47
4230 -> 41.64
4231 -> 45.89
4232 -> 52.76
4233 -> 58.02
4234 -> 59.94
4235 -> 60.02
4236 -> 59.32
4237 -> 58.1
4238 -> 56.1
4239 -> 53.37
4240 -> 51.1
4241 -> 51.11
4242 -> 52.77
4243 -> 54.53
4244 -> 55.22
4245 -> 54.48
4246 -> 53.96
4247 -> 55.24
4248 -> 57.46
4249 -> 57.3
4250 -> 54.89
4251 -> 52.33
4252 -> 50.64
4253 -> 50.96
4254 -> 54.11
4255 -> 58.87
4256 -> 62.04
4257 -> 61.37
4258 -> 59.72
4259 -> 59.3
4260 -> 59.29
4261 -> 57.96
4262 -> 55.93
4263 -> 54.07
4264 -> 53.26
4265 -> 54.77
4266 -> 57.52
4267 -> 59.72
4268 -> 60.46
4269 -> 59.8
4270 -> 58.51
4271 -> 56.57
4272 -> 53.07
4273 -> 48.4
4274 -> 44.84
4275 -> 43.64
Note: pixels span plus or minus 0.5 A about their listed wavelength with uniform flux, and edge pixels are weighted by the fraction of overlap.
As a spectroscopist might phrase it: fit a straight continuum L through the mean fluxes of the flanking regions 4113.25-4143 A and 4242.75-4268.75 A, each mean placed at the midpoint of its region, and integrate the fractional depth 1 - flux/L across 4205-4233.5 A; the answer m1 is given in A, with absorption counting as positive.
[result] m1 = 1.4 A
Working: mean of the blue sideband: 59.7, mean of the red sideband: 56.4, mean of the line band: 54.5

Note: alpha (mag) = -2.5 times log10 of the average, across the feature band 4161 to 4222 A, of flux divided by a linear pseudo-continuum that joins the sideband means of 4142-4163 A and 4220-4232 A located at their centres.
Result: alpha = -0.05 mag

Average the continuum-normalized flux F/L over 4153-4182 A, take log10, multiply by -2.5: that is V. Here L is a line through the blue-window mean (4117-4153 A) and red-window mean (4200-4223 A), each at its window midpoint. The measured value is -0.04 mag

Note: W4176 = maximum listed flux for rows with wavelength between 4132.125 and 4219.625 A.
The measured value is 65.66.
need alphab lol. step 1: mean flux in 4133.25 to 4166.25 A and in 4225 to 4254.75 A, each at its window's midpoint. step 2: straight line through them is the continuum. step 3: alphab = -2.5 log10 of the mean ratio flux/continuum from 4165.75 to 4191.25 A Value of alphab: -0.03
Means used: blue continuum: 59.7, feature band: 59.4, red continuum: 53.4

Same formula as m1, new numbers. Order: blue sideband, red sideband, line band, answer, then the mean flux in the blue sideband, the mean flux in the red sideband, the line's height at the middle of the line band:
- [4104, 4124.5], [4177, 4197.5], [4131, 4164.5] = -0.6 A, 57.9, 59.2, 58.5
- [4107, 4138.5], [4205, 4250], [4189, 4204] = -0.7 A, 59.5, 54.9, 56.3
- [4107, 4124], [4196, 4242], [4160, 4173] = -1.0 A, 60.5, 55.3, 58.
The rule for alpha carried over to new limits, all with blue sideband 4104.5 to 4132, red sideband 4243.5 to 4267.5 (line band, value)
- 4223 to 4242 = 0.065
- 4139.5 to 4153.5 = -0.036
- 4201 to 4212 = 0.062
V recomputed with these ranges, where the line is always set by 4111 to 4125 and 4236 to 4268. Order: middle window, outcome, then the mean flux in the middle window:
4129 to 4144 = 0.03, 58.6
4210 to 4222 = 0.01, 56.9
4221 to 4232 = 0.10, 52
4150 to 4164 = -0.02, 60.5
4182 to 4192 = -0.02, 59.3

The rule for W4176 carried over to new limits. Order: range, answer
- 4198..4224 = 63.14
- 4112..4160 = 65.14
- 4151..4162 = 62.73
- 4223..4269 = 62.04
